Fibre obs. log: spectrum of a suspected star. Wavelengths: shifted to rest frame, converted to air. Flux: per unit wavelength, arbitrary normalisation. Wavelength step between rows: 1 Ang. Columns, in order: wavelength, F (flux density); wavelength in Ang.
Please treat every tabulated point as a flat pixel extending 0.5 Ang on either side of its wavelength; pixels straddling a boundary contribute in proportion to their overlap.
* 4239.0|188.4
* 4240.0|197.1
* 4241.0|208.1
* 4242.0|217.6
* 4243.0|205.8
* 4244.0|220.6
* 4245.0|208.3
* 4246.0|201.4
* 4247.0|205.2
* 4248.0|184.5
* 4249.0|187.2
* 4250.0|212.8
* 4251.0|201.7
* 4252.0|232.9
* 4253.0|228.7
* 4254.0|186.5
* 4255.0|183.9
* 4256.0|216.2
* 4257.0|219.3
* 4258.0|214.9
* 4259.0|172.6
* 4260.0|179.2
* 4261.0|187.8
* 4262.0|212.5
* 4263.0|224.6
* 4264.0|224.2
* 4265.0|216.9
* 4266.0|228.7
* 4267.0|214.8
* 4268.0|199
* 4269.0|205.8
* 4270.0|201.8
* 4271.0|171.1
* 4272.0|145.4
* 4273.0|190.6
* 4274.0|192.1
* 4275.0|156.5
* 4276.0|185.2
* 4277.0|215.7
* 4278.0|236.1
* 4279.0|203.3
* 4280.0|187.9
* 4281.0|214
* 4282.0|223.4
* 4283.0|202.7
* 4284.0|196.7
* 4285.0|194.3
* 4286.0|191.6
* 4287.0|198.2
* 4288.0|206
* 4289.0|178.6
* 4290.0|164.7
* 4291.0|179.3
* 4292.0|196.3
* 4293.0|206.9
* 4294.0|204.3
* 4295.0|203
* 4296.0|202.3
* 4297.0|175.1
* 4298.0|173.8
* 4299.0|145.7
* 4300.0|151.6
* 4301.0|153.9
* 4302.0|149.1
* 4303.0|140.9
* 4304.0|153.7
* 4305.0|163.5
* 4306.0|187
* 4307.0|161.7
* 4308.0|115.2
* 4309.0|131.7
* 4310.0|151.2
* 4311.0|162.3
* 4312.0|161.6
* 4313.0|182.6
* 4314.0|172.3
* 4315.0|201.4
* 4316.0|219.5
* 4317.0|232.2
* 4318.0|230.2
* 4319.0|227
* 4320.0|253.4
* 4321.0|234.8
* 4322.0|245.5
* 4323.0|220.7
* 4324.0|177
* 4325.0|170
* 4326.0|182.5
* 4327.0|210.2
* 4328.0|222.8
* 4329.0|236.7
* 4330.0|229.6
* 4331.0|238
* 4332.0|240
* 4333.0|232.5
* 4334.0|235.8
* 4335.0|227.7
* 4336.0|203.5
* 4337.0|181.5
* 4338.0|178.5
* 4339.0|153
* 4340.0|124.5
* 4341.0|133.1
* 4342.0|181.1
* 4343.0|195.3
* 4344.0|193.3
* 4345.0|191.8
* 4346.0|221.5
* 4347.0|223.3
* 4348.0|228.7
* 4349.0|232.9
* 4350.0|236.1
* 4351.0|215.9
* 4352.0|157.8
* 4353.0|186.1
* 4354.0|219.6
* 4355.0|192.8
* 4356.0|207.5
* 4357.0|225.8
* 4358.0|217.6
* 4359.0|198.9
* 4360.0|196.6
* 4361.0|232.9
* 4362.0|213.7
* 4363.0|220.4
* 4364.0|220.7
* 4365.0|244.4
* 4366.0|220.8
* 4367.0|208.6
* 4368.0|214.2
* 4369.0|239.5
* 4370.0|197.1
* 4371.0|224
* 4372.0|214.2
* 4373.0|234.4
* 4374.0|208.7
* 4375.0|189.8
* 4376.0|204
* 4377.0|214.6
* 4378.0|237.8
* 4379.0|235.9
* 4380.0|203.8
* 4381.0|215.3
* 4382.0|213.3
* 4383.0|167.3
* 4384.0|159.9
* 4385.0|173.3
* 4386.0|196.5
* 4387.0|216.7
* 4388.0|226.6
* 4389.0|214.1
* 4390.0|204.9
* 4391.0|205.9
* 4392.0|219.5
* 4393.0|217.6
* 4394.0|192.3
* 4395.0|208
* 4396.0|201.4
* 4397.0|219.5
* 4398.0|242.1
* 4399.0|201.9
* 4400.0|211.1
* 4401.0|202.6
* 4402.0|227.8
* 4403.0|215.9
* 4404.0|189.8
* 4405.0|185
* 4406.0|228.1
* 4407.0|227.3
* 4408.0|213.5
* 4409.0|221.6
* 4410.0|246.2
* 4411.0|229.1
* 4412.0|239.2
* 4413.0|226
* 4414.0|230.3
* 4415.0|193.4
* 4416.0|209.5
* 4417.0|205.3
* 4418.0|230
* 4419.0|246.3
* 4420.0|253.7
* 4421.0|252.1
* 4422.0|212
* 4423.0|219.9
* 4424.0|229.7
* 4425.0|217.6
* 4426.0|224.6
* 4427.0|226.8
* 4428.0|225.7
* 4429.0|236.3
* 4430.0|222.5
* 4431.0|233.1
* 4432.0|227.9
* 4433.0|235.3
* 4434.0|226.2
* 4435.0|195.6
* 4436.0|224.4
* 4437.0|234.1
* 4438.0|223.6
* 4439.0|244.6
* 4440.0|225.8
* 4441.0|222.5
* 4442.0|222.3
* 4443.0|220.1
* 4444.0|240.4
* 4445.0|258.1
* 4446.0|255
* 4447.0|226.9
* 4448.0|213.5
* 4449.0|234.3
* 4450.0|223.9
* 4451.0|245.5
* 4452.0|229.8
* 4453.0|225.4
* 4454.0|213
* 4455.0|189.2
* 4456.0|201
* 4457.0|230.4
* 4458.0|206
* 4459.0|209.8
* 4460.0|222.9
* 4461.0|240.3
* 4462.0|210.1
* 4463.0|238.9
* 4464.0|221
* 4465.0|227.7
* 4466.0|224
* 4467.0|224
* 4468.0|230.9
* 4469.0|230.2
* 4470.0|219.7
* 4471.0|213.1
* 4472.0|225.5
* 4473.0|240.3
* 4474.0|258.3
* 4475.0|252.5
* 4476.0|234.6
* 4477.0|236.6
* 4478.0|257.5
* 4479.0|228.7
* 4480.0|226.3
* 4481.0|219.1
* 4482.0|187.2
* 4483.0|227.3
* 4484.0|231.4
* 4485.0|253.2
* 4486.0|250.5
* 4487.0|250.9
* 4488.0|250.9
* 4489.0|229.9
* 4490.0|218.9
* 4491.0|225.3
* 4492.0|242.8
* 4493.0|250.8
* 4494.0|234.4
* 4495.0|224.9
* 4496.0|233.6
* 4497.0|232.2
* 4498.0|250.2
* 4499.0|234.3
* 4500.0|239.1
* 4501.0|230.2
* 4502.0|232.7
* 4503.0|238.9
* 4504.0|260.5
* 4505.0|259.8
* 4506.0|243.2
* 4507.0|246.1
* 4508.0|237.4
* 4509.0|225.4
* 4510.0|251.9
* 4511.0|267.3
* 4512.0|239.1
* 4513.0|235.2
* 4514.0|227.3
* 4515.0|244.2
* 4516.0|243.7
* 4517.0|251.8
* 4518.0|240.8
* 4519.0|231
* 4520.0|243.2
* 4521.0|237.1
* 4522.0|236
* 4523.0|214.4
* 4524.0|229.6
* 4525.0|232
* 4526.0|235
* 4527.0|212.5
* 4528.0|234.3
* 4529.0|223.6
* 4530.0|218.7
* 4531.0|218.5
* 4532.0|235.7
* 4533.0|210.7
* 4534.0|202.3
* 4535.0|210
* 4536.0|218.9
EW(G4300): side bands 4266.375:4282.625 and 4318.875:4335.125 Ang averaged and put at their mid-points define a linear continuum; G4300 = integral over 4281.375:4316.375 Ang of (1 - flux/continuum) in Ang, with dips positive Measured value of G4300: 5.21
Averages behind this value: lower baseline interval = 197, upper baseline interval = 222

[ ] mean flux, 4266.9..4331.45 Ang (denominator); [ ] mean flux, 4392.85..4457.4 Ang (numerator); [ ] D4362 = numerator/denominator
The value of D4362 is 1.17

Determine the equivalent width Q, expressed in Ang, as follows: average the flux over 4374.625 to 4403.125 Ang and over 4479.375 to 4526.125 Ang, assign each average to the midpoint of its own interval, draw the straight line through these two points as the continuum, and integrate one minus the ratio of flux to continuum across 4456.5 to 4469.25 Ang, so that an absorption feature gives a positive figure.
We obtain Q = 0.2 Ang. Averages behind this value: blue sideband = 208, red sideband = 237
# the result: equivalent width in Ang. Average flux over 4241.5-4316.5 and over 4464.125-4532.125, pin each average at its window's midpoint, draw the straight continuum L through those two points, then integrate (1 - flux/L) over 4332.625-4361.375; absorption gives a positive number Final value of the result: 0.5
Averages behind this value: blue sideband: 191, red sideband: 235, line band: 201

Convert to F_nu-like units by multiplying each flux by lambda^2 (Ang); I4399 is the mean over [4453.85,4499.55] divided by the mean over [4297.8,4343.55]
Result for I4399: 1.3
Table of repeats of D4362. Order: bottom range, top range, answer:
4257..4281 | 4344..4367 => 1.07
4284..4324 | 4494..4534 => 1.27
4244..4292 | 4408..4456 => 1.14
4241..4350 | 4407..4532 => 1.18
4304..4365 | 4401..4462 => 1.12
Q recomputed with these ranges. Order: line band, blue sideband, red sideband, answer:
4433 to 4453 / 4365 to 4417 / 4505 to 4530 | -0.6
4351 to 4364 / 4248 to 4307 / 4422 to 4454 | 0.2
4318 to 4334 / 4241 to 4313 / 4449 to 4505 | -1.7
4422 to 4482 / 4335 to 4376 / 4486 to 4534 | -0.7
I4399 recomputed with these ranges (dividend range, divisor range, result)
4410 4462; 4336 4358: 1.21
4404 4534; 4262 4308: 1.33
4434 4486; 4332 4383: 1.15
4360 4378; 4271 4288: 1.16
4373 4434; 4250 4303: 1.18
